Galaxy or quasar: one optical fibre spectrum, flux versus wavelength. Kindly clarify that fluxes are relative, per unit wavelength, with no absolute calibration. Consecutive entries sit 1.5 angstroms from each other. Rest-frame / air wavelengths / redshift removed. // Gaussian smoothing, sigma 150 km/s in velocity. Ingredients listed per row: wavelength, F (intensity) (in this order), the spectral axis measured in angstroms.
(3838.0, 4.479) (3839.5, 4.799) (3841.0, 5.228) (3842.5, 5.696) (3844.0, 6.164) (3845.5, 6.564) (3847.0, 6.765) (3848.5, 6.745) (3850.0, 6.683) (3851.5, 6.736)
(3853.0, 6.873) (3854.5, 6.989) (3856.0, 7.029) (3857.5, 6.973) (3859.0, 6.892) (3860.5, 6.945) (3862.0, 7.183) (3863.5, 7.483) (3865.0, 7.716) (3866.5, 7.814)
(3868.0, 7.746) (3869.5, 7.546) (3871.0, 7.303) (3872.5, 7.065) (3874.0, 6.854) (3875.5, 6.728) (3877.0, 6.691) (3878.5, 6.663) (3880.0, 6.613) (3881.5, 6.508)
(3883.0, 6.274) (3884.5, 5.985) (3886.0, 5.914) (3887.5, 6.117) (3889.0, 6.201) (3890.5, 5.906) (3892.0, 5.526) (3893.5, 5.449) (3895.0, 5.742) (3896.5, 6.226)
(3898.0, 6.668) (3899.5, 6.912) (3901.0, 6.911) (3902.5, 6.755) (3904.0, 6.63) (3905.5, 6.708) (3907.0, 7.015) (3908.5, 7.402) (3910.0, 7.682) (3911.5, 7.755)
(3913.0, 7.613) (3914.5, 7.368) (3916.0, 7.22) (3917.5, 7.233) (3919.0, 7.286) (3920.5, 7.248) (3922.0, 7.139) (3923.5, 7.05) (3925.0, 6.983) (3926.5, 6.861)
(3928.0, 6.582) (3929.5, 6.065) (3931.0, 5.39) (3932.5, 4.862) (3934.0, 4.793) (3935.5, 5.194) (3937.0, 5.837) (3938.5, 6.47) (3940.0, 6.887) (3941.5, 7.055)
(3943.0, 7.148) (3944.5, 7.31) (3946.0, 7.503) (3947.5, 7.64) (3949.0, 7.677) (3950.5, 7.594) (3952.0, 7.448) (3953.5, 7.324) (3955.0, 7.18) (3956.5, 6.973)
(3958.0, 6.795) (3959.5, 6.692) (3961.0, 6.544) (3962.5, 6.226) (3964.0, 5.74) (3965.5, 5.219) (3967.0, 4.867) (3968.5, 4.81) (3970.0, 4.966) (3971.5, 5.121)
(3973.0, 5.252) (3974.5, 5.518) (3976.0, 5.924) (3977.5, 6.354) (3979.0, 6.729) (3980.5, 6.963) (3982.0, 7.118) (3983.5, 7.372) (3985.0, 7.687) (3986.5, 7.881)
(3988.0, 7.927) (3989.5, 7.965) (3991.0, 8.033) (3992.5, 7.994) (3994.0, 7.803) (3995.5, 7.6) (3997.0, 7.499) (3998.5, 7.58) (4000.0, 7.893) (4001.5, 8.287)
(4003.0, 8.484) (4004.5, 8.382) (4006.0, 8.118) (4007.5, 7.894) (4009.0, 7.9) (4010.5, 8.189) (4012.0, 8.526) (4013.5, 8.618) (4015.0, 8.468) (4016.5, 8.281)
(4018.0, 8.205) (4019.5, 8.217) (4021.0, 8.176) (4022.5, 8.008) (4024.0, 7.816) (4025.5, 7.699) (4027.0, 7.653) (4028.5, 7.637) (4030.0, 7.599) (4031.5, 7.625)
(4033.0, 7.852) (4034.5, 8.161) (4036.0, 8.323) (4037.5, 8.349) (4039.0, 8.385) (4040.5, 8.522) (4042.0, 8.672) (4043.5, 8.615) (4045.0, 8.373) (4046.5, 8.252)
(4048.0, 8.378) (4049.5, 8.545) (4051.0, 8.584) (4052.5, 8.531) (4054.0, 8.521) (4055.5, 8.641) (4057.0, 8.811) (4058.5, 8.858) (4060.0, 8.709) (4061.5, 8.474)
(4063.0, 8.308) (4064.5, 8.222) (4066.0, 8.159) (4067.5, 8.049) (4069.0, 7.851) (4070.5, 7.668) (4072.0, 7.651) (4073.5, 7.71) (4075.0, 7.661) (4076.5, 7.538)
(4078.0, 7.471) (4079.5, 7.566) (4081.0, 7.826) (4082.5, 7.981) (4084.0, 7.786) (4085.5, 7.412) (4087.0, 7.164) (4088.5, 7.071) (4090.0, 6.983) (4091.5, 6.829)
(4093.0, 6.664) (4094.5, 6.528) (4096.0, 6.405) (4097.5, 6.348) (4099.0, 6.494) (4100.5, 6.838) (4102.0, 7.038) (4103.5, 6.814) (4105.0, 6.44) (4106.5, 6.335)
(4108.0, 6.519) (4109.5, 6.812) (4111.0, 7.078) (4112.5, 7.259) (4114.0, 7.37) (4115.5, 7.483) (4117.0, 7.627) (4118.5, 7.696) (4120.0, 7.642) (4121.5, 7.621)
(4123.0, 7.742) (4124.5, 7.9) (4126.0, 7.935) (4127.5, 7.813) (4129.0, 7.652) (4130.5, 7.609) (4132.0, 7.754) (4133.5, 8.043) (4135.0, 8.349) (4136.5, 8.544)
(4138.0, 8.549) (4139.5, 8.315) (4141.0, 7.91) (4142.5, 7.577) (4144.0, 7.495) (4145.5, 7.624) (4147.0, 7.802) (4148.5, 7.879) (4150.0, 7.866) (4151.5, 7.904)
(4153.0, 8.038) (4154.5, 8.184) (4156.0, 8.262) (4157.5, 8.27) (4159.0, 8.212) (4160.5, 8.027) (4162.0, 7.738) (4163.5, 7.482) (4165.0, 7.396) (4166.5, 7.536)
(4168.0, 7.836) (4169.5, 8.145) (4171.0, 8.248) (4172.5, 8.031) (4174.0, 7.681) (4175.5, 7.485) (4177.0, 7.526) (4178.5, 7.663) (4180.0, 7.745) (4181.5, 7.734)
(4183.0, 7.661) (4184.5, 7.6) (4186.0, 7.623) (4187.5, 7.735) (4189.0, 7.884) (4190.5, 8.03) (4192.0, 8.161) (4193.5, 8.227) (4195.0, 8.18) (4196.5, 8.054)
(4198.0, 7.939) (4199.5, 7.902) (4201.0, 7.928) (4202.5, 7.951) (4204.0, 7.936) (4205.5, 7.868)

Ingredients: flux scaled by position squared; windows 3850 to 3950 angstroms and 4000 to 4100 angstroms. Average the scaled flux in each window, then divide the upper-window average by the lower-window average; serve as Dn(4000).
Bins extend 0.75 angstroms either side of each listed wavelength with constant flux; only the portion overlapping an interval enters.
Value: 1.3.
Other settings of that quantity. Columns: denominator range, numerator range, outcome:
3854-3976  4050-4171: 1.28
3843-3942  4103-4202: 1.32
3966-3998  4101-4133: 1.17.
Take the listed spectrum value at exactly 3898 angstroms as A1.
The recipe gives 6.668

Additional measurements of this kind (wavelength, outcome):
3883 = 6.274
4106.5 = 6.335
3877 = 6.691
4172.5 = 8.031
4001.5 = 8.287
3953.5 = 7.324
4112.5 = 7.259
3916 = 7.22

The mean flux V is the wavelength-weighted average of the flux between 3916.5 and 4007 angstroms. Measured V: 6.84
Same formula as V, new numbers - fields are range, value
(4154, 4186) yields 7.82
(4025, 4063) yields 8.31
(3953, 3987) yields 6.3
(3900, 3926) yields 7.17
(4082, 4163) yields 7.5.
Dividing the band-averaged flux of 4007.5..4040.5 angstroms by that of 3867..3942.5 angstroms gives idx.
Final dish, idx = 1.2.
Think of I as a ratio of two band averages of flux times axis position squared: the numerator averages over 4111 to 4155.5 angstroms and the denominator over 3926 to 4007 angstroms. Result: 1.25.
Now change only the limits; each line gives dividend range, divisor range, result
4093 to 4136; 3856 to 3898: 1.22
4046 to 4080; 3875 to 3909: 1.39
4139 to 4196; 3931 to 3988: 1.35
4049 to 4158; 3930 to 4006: 1.21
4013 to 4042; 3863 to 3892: 1.29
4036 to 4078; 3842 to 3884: 1.32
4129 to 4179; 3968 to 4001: 1.24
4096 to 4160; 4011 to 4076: 0.96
